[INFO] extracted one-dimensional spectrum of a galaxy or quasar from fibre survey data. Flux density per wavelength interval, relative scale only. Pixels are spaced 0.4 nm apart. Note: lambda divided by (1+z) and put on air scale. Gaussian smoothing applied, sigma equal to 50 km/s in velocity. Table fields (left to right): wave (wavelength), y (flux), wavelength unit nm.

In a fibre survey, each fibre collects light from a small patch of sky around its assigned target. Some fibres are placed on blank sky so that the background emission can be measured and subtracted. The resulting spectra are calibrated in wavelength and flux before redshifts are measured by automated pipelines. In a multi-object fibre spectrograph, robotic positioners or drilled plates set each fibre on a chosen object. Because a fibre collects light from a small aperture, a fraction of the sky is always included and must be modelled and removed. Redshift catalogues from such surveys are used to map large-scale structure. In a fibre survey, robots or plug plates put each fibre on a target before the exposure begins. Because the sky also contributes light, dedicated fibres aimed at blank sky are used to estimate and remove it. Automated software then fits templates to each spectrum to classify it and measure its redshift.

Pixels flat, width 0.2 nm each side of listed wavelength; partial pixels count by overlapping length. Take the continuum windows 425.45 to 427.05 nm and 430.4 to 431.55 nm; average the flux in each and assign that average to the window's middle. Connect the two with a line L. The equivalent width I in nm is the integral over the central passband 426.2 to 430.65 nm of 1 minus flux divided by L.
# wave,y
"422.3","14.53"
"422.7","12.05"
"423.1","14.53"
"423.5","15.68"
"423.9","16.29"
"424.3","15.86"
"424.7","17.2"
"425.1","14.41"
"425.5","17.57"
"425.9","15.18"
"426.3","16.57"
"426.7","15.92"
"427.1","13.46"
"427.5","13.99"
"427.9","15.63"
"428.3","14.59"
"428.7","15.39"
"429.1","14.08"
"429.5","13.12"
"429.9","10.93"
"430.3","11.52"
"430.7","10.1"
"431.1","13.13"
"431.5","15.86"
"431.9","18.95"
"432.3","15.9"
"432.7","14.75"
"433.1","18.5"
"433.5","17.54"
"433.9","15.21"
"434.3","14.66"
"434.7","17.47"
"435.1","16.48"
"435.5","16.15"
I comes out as 0.15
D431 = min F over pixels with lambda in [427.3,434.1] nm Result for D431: 10.1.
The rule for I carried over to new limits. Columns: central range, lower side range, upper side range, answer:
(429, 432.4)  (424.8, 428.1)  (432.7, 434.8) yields 0.50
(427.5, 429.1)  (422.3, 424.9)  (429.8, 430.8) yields -0.36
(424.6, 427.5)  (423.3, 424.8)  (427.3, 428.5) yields -0.03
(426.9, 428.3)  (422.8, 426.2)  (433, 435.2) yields 0.14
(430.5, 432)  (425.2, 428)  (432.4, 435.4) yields 0.17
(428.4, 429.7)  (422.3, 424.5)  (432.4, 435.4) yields 0.12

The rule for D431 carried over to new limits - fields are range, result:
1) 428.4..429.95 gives 10.93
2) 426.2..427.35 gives 13.46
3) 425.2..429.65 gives 13.12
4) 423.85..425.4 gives 14.41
